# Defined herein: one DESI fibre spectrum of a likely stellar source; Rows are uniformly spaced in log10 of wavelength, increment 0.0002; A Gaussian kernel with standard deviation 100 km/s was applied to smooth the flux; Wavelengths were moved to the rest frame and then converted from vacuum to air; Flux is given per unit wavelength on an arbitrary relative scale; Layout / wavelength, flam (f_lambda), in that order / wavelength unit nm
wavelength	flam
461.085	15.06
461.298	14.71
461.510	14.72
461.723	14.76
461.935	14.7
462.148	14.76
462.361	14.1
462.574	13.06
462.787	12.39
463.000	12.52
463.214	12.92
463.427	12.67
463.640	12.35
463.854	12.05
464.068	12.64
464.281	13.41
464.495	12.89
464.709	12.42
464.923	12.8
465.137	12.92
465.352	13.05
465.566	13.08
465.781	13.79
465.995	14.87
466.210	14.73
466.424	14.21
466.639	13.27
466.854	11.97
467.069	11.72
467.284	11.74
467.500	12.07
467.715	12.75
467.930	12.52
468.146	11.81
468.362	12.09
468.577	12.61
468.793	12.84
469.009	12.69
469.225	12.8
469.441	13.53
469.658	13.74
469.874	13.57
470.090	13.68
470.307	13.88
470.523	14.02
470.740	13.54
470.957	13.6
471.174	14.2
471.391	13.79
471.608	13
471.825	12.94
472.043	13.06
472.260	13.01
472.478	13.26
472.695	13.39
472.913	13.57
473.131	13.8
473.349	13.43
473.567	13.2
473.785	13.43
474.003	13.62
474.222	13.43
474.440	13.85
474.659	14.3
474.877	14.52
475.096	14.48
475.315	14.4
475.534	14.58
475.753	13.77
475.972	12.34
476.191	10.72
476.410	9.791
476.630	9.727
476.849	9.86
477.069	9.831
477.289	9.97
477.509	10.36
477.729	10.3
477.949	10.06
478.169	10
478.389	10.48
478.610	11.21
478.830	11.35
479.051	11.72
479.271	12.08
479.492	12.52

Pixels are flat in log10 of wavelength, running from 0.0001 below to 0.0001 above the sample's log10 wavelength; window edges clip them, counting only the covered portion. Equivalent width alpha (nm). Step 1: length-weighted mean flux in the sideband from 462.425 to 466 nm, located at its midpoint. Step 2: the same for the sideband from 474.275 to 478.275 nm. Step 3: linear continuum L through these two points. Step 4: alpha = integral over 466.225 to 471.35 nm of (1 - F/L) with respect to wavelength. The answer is -0.225 nm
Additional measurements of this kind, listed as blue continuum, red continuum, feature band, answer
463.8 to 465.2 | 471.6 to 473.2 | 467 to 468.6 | 0.100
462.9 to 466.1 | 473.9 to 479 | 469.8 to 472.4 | -0.246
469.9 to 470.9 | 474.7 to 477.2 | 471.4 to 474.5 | -0.076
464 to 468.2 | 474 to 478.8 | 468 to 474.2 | -0.442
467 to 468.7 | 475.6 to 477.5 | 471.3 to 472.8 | -0.219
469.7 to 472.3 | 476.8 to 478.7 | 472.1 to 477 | -0.493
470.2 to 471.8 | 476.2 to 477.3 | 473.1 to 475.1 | -0.370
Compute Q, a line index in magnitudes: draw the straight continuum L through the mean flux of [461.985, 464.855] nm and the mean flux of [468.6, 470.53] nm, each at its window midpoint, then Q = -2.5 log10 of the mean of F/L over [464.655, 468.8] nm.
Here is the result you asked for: 0.03 mag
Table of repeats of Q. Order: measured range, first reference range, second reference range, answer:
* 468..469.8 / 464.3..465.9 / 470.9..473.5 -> 0.039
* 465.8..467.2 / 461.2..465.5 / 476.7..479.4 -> -0.062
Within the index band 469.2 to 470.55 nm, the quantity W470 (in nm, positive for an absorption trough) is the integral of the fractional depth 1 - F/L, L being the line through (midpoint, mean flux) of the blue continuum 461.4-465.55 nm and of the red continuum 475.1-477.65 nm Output -0.14 nm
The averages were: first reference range 13.2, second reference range 11.5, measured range 13.6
